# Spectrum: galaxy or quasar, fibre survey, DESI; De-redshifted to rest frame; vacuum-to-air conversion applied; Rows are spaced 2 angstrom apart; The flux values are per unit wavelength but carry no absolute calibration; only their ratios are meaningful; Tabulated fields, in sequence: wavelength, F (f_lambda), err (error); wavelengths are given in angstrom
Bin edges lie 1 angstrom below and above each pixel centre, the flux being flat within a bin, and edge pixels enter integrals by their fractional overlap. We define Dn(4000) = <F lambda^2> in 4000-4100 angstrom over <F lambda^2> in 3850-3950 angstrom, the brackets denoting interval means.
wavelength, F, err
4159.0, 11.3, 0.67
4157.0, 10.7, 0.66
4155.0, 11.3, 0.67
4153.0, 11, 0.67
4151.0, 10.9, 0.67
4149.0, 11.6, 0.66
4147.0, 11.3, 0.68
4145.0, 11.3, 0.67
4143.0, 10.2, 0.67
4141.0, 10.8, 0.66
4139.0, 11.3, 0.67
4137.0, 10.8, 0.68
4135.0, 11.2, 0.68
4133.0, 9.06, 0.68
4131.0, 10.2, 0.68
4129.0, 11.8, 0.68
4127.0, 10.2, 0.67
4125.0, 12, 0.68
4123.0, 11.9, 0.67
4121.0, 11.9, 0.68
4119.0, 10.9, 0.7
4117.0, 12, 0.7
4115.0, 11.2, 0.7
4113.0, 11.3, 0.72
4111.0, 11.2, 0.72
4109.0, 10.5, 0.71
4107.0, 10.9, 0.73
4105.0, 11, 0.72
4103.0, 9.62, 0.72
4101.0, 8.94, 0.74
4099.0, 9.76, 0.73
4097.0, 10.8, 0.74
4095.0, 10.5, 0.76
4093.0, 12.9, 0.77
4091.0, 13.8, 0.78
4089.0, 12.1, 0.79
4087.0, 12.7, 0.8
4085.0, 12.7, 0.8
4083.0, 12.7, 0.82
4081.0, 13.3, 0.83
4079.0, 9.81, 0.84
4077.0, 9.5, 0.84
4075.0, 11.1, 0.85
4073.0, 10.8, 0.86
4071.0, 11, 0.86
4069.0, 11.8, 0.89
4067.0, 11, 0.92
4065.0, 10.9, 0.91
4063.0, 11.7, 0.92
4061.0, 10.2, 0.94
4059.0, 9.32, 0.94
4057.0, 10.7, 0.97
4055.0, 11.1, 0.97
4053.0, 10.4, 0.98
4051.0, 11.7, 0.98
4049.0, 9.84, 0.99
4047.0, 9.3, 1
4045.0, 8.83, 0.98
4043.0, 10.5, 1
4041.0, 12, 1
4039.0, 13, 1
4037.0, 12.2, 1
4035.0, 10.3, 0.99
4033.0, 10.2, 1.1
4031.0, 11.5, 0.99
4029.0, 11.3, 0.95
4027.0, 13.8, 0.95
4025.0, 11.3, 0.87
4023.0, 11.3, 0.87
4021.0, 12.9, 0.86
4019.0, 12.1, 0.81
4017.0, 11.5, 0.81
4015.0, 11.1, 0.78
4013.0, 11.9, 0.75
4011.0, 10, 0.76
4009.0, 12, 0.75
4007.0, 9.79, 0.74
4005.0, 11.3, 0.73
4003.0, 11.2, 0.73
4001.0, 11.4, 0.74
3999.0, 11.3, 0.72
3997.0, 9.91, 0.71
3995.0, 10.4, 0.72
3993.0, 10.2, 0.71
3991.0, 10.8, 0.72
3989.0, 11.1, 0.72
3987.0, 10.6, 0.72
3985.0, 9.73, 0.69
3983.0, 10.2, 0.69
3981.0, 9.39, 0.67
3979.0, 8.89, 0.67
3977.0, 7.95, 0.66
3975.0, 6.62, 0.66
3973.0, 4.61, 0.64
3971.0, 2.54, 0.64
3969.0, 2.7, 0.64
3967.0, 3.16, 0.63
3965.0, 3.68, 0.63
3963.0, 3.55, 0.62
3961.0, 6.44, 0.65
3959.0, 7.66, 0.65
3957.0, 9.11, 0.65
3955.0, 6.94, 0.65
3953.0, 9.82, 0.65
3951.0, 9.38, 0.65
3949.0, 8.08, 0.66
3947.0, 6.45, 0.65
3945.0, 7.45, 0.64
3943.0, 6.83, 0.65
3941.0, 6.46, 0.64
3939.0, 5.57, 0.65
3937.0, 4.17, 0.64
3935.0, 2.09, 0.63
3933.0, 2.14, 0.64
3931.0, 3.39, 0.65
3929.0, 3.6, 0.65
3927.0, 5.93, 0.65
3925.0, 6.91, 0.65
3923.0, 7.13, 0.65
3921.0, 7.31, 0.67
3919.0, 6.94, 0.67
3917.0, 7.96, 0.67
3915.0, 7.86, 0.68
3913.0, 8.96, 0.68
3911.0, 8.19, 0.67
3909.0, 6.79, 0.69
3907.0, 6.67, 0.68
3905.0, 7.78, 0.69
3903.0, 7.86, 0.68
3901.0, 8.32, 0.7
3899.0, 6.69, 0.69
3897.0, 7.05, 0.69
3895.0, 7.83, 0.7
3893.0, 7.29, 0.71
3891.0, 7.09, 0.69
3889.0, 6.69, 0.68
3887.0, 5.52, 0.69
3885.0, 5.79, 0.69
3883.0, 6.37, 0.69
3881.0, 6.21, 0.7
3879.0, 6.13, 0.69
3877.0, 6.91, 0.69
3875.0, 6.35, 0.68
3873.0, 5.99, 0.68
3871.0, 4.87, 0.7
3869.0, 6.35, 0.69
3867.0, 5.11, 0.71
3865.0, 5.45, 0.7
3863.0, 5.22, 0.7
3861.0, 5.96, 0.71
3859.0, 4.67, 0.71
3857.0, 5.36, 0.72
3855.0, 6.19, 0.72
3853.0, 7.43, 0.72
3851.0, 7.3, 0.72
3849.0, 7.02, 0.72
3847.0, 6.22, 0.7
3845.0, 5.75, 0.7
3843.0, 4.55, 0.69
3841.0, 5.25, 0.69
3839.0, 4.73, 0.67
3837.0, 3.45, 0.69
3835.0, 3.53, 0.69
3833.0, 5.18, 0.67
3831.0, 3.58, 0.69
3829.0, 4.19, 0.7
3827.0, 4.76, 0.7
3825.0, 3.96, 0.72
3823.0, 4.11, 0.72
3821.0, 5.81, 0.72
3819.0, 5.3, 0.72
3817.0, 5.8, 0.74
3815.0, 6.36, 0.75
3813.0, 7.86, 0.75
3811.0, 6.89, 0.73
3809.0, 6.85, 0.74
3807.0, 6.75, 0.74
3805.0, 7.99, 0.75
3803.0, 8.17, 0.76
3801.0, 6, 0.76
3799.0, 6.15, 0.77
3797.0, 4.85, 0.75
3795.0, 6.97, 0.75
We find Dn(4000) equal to 1.9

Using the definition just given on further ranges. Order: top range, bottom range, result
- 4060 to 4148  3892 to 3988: 1.80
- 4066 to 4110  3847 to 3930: 1.88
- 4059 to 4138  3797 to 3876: 2.24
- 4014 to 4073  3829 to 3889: 2.18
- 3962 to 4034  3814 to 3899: 1.79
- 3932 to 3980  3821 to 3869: 1.20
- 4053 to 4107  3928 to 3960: 1.92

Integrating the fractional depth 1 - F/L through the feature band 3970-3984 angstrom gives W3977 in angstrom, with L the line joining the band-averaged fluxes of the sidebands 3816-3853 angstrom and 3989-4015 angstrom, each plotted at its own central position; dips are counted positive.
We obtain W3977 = 4.0 angstrom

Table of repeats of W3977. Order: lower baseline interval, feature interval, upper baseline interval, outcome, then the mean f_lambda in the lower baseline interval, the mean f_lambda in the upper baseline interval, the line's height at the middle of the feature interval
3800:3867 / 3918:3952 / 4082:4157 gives 7.9 angstrom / 5.68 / 11.2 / 7.63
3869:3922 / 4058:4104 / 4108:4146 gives -4.3 angstrom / 6.97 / 11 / 10.2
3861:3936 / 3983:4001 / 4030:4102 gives -3.1 angstrom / 6.34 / 11.1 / 8.99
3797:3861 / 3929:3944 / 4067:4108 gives 6.9 angstrom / 5.71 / 11.3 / 8.02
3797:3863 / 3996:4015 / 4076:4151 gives -4.0 angstrom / 5.7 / 11.2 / 9.09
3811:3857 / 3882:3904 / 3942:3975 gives -4.5 angstrom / 5.41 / 6.16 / 5.77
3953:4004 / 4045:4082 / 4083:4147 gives -2.6 angstrom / 8.04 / 11.2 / 9.99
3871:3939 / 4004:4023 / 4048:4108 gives -4.2 angstrom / 6.39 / 11.1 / 9.33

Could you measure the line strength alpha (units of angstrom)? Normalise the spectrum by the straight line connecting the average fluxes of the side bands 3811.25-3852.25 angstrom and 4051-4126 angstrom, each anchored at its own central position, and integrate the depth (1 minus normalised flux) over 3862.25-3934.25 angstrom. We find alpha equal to 3.5 angstrom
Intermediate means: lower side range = 5.28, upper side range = 11.2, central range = 6.45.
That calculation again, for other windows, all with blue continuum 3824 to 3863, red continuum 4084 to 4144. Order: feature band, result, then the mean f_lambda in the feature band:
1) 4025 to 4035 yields -2.4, 11.5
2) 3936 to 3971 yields 6.3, 6.21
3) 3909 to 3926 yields -1.9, 7.61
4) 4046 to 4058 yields -0.9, 10.5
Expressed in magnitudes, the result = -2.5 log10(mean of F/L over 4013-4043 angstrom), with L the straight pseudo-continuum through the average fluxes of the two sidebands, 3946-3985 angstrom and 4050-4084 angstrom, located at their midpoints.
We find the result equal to -0.24 mag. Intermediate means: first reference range 6.77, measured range 11.7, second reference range 11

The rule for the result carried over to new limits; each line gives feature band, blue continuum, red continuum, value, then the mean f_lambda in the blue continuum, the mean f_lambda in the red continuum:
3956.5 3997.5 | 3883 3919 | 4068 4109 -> 0.188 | 7.28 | 11.3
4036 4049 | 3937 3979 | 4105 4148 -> -0.250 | 6.26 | 11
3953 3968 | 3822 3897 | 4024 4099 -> 0.355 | 5.65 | 11.2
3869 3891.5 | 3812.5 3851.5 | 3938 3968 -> -0.068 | 5.18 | 6.71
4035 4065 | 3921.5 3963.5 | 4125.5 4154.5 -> -0.228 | 6.19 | 10.9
